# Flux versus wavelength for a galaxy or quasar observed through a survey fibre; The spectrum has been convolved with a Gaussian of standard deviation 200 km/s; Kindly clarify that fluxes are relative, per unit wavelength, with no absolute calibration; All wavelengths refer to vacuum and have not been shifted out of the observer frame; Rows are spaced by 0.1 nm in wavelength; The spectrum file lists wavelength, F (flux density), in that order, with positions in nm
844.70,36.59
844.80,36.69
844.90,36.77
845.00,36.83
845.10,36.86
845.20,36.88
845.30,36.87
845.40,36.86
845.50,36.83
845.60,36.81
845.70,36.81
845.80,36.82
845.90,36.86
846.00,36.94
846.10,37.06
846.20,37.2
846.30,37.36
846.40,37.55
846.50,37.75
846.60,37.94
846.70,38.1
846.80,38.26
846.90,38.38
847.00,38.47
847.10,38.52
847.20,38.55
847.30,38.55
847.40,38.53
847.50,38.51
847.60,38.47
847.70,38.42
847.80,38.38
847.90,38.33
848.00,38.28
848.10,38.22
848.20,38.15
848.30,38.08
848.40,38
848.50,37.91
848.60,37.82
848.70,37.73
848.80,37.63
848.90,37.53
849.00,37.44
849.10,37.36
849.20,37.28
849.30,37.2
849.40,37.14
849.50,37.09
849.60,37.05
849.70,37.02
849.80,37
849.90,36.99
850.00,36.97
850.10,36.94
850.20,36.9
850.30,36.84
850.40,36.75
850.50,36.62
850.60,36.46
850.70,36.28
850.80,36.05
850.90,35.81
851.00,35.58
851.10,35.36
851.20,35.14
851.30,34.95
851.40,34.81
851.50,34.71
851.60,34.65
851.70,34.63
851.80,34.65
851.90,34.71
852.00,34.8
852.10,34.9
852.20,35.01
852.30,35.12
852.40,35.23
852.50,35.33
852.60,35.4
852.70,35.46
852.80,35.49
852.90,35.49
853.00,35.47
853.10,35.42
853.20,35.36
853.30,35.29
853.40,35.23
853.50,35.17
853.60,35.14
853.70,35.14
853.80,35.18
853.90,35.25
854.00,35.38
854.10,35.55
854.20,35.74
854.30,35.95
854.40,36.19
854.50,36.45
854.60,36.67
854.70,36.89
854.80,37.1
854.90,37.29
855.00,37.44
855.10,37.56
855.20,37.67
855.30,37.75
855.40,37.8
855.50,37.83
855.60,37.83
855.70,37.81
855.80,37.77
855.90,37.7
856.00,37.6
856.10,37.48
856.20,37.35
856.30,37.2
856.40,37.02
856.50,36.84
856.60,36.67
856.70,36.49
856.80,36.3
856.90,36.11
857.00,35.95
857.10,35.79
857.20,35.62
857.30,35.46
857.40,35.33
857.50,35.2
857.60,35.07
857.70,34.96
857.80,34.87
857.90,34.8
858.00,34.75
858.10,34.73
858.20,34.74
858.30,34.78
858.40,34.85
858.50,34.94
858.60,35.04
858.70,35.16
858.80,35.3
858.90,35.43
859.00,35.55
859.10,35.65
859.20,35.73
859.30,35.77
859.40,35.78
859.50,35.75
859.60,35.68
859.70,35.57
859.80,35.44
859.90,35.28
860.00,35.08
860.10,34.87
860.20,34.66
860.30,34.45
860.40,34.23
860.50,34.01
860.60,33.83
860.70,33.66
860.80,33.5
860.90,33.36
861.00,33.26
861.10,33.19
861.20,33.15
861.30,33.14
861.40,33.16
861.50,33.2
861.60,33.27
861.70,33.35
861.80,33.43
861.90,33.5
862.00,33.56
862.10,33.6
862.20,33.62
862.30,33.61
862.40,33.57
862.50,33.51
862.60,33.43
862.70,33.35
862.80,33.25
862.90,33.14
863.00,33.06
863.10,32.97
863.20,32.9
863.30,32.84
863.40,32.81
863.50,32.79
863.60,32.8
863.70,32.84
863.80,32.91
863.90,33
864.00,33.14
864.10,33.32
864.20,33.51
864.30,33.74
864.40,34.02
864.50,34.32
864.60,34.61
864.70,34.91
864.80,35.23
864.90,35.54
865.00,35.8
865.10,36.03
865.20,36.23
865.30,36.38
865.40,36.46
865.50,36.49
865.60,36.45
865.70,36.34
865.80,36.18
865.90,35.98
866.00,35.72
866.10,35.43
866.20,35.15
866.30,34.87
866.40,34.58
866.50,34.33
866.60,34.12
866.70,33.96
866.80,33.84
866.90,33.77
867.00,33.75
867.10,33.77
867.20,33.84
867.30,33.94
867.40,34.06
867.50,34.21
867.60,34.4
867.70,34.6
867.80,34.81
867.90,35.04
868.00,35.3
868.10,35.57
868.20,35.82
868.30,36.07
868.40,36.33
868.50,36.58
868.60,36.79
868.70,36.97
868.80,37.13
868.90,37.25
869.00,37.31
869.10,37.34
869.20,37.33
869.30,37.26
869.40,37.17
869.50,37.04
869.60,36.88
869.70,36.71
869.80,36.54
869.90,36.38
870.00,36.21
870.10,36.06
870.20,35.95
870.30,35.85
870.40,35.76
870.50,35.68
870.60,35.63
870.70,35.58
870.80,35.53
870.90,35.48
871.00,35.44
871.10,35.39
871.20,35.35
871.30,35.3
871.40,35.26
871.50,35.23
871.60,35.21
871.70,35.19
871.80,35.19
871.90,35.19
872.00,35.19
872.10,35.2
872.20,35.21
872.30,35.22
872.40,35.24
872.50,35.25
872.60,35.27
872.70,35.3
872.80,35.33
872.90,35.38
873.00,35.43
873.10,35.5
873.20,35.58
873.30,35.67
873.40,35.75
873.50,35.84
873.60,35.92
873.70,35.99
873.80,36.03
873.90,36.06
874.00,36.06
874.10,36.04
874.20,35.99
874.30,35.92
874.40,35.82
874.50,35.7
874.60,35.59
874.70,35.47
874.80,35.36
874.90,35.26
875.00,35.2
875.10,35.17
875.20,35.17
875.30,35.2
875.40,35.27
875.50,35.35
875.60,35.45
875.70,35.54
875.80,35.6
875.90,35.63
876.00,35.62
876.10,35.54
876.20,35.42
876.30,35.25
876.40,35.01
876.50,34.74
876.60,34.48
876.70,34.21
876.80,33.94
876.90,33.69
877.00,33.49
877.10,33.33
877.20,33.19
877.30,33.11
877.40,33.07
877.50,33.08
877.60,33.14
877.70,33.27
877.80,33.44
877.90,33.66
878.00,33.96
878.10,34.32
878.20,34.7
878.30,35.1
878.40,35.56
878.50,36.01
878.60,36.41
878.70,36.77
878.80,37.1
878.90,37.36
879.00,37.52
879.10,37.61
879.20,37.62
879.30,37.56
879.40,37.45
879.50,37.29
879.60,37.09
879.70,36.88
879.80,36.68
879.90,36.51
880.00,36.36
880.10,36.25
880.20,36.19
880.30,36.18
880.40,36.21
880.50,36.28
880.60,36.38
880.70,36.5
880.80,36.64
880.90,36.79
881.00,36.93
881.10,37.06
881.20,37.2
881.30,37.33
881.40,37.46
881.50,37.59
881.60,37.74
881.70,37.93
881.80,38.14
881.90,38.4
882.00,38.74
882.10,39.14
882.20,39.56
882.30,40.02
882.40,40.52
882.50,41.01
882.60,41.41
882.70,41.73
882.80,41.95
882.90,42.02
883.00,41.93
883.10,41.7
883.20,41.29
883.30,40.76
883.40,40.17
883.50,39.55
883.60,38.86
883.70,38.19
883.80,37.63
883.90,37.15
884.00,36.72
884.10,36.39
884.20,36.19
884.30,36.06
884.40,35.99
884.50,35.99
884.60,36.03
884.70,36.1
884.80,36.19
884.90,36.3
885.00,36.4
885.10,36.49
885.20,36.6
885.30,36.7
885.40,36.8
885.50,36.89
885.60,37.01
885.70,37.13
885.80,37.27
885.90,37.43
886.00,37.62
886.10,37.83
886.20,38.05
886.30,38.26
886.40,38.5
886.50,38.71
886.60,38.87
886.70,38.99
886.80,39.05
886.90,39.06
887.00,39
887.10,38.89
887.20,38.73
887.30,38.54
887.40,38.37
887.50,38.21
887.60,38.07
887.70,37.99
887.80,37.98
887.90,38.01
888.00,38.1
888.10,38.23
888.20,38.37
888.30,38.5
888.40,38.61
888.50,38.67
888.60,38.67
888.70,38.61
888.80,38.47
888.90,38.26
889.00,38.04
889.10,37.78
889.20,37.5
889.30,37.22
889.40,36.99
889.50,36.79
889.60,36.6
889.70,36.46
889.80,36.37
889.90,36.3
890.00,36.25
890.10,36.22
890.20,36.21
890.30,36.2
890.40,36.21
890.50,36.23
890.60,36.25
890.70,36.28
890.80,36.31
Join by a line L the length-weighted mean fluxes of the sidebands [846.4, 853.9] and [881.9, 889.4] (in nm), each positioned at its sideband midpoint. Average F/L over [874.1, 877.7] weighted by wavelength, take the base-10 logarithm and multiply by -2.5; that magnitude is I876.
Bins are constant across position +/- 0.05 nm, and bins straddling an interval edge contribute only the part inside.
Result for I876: 0.09 mag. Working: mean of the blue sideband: 36.6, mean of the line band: 34.8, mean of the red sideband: 38.3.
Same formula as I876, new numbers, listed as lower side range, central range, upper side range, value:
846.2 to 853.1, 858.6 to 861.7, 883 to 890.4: 0.077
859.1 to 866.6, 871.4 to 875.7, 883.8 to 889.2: 0.010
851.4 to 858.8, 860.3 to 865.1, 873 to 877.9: 0.062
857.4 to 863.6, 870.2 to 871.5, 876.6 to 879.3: -0.029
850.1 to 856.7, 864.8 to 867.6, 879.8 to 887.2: 0.055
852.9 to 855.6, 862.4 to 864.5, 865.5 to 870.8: 0.083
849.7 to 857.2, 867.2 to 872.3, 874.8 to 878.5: -0.023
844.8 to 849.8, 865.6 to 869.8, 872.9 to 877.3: 0.009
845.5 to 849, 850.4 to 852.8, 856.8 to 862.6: 0.042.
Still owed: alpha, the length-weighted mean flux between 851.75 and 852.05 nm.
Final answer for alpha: 34.7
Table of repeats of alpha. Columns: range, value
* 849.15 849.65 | 37.2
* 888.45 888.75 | 38.7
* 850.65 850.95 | 36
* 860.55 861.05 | 33.5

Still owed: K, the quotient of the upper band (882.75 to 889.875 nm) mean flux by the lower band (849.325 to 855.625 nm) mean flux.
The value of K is 1.06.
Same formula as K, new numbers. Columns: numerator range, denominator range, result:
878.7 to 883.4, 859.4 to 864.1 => 1.13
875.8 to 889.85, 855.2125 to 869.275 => 1.06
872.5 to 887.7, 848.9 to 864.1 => 1.04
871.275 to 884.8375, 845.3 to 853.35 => 0.99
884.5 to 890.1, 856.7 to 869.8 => 1.08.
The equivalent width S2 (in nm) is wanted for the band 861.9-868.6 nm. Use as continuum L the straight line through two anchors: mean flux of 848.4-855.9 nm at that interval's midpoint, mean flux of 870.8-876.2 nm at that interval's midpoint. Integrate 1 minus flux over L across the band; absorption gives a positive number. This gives 0.253 nm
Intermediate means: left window 36.3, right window 35.5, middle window 34.4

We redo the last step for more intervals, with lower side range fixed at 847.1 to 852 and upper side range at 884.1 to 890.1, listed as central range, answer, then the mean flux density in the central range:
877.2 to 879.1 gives 0.13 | 34.9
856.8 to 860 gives 0.15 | 35.3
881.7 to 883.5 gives -0.14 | 40.4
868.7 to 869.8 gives 0.00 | 37.1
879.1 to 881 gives 0.04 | 36.7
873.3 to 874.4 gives 0.04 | 35.9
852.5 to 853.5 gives 0.04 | 35.4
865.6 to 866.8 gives 0.07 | 35.2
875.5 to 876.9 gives 0.09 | 35.1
